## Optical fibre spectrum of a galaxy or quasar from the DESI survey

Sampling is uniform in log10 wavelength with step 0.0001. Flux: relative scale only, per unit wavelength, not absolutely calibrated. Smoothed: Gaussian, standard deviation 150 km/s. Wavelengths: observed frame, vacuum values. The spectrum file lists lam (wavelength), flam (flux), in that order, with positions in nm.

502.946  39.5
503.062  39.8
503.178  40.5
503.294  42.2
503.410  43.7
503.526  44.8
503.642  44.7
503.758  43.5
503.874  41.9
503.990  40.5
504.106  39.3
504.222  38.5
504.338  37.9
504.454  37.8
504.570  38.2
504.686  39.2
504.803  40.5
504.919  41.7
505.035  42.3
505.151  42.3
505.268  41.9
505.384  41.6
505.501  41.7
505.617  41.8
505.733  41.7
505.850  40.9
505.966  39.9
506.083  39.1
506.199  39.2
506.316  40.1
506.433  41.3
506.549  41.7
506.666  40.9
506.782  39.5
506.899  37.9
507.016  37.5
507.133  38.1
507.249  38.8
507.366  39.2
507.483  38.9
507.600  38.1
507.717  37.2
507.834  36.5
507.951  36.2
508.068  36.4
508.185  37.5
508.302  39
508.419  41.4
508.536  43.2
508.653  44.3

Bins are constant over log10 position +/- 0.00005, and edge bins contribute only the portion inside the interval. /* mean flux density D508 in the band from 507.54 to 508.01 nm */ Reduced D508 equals 37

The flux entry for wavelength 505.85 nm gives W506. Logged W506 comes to 40.9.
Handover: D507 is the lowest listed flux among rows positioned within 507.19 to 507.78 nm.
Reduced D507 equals 37.2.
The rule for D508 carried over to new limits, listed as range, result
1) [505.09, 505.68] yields 41.9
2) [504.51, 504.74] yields 38.7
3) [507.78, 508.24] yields 36.6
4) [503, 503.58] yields 42.1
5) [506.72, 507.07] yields 38.4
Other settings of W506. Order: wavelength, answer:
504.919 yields 41.7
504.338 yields 37.9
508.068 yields 36.4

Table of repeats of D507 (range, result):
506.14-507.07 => 37.5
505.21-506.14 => 39.1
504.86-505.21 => 41.7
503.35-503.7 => 43.7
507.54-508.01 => 36.2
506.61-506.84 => 39.5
